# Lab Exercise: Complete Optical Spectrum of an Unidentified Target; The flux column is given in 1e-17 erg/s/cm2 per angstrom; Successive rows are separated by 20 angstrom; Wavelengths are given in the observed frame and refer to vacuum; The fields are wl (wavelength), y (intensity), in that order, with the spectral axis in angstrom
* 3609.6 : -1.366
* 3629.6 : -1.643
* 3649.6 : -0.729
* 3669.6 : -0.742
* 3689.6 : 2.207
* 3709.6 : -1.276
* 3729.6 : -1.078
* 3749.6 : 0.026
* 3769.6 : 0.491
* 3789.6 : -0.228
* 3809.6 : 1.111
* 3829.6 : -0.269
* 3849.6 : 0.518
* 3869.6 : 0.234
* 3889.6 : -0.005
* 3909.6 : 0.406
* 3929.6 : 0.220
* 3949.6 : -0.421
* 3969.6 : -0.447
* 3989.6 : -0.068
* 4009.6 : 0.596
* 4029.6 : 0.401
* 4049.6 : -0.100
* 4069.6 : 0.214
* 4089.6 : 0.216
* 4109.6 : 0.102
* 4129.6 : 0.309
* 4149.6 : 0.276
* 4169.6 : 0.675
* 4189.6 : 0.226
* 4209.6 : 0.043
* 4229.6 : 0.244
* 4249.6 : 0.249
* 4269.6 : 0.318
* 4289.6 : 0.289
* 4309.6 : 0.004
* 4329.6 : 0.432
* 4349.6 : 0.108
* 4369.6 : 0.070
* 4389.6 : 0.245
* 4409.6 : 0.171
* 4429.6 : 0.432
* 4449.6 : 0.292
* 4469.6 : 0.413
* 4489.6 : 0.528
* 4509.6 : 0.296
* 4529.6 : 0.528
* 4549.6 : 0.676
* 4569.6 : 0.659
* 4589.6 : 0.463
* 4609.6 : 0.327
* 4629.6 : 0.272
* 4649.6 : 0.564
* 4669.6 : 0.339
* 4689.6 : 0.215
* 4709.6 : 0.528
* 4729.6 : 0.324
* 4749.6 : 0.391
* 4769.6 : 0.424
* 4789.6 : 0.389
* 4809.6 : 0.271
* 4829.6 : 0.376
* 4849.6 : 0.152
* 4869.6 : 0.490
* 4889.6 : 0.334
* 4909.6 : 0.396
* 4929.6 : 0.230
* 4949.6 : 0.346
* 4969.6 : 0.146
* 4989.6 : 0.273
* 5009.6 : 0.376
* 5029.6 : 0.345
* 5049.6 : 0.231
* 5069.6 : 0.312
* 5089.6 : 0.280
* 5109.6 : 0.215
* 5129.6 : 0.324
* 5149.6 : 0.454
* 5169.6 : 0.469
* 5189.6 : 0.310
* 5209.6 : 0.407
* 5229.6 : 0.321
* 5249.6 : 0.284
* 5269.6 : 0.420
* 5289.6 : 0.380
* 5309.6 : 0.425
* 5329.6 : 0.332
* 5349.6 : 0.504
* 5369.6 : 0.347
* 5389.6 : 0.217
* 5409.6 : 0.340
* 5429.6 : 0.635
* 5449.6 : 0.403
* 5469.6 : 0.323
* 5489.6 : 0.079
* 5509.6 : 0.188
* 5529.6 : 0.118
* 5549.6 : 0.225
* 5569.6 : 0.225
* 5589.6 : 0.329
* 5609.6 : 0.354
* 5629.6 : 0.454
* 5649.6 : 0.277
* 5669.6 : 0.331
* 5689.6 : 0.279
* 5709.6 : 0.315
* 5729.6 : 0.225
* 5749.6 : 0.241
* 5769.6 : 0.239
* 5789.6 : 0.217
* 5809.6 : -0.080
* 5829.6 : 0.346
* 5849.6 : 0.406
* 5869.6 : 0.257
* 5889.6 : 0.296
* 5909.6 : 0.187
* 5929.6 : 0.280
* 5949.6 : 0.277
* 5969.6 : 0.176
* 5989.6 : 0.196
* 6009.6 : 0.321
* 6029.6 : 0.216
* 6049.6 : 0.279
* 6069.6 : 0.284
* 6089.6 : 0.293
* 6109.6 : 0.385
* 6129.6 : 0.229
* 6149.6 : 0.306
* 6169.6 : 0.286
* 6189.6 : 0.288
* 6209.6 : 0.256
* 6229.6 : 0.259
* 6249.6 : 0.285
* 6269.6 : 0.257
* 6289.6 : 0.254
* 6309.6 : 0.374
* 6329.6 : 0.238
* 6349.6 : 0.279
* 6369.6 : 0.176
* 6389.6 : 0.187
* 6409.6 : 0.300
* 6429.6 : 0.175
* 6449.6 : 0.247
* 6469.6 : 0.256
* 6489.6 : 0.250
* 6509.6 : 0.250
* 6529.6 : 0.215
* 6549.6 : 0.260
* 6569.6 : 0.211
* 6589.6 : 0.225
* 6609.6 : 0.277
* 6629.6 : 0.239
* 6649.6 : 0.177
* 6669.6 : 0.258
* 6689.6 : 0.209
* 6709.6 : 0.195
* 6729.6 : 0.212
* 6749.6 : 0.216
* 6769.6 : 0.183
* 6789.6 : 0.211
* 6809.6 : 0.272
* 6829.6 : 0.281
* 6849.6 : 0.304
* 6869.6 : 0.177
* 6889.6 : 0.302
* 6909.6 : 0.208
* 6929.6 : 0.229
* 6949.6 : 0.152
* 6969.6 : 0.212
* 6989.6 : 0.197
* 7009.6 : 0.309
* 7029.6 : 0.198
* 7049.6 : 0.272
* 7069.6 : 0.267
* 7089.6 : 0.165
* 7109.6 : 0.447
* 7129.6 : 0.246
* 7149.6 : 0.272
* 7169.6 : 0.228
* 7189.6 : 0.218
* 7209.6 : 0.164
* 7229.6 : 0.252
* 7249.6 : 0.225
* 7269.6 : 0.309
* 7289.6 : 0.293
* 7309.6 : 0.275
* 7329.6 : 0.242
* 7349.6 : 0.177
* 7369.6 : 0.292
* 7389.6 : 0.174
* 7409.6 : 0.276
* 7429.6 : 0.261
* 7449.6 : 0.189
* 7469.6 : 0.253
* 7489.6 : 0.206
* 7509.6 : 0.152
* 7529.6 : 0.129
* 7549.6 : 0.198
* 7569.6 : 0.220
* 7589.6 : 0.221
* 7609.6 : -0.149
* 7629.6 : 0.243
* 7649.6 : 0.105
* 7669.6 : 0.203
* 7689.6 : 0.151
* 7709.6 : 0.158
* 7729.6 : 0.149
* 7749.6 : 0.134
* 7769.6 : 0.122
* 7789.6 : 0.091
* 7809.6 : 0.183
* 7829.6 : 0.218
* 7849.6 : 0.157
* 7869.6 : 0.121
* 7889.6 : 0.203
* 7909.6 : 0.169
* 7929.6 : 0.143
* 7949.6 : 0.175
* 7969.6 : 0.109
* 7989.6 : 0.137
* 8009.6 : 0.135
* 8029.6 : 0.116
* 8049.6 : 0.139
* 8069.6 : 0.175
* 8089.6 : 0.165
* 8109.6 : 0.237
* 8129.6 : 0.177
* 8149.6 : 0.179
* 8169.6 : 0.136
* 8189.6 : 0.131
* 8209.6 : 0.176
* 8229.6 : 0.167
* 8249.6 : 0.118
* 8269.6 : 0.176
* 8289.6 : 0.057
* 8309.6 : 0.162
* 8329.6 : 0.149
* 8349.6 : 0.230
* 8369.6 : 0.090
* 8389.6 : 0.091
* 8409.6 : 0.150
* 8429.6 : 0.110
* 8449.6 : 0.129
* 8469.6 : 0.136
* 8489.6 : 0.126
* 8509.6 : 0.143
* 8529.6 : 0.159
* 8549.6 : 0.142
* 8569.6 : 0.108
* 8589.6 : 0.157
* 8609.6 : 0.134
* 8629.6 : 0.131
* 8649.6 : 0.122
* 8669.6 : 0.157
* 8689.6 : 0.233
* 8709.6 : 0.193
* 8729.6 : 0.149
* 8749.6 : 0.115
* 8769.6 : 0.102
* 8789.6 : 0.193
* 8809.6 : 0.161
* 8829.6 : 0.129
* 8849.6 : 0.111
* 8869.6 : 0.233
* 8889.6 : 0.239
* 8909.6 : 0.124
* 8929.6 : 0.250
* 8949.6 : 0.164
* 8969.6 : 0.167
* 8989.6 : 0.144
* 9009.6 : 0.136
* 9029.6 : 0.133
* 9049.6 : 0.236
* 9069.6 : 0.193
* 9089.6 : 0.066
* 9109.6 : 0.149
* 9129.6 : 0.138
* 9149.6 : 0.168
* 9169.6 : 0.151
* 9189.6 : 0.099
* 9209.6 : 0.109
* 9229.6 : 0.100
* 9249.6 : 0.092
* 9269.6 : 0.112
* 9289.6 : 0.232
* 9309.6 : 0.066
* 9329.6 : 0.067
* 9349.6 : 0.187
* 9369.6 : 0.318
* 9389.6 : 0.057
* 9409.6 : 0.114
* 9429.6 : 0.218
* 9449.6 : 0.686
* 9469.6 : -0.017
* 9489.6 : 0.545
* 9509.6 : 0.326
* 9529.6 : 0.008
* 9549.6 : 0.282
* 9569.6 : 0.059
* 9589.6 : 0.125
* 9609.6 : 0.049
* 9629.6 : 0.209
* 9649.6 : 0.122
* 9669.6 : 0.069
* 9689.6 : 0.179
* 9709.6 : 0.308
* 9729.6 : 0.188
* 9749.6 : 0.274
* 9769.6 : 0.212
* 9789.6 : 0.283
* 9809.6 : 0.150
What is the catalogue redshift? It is 0.08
